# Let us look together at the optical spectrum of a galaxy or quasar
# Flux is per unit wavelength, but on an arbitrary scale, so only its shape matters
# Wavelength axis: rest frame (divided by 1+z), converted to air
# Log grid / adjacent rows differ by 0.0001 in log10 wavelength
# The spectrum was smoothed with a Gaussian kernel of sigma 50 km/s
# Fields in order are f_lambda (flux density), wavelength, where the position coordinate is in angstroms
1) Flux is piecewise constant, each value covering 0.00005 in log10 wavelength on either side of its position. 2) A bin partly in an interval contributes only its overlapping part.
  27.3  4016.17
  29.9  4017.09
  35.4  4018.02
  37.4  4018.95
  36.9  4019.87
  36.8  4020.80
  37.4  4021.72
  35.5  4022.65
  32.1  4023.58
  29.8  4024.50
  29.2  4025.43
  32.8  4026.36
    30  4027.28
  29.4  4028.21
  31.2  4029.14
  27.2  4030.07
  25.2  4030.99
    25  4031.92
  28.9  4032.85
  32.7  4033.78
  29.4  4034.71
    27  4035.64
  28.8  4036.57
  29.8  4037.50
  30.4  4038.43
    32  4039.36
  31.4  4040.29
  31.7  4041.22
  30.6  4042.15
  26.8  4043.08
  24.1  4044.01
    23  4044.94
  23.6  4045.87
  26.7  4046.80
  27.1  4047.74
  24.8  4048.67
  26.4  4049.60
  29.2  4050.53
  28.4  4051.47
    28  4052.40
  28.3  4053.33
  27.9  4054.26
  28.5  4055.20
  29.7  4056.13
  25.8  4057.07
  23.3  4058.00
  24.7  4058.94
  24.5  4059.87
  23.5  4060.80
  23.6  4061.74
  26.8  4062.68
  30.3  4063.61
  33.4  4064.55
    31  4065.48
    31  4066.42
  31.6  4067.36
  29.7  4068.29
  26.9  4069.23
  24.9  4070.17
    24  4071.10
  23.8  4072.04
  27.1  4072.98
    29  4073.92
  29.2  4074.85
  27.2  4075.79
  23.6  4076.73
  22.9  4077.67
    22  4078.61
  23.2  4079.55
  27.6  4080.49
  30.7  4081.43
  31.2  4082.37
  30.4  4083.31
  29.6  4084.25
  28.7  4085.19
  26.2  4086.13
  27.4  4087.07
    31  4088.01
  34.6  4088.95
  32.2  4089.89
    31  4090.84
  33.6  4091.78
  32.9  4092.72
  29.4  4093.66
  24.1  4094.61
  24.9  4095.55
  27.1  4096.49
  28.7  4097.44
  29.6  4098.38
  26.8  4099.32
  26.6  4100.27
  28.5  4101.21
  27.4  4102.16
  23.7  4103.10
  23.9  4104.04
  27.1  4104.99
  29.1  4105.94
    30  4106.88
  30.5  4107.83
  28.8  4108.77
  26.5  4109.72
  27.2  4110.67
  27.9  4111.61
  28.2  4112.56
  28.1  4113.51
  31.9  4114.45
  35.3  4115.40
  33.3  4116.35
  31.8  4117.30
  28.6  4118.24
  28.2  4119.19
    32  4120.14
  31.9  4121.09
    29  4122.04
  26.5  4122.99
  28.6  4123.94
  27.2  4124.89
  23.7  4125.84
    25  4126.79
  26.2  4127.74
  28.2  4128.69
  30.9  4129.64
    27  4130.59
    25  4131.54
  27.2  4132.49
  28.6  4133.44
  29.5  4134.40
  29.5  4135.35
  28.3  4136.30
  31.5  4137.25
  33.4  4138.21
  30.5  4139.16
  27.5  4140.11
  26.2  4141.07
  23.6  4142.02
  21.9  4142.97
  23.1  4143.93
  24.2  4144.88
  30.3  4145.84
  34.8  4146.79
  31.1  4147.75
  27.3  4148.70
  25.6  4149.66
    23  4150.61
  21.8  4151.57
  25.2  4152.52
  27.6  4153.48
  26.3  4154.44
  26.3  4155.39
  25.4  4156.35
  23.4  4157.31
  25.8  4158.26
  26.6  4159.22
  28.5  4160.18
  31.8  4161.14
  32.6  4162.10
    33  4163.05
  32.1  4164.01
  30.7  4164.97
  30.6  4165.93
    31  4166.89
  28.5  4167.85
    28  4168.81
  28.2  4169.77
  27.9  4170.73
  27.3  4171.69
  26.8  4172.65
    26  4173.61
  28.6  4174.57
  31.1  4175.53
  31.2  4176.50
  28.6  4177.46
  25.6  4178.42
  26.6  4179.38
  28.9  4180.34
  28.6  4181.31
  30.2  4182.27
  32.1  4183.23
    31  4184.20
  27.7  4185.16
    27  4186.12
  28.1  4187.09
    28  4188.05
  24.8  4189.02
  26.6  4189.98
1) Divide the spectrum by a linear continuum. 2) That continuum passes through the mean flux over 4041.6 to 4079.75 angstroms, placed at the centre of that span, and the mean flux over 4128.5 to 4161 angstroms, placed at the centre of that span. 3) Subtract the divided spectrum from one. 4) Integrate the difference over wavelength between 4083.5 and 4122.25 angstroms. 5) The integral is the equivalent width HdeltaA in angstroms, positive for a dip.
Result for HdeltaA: -3.0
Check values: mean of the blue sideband 26.8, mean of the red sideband 27.2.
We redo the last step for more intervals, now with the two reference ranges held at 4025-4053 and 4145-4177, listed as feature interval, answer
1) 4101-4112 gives 0.3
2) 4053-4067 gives 0.4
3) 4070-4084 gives 0.9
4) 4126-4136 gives 0.2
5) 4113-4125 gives -0.8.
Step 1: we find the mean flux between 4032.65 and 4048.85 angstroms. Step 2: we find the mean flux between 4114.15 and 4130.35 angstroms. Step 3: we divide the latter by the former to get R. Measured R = 1.0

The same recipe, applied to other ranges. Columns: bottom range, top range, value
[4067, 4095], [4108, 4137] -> 1.02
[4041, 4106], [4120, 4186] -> 1.02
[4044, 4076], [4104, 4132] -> 1.06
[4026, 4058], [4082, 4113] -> 1.01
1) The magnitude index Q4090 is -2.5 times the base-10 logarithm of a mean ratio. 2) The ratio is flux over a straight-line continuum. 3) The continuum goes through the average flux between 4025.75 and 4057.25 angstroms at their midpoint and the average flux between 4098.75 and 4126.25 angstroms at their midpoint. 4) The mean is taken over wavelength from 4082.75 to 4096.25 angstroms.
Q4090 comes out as -0.04 mag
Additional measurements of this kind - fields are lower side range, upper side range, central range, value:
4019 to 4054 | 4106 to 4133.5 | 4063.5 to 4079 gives 0.07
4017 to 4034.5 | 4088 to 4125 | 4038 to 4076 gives 0.12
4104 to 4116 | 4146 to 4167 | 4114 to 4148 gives 0.00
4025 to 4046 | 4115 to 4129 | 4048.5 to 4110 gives 0.04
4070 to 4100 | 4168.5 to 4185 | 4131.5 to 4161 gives 0.05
